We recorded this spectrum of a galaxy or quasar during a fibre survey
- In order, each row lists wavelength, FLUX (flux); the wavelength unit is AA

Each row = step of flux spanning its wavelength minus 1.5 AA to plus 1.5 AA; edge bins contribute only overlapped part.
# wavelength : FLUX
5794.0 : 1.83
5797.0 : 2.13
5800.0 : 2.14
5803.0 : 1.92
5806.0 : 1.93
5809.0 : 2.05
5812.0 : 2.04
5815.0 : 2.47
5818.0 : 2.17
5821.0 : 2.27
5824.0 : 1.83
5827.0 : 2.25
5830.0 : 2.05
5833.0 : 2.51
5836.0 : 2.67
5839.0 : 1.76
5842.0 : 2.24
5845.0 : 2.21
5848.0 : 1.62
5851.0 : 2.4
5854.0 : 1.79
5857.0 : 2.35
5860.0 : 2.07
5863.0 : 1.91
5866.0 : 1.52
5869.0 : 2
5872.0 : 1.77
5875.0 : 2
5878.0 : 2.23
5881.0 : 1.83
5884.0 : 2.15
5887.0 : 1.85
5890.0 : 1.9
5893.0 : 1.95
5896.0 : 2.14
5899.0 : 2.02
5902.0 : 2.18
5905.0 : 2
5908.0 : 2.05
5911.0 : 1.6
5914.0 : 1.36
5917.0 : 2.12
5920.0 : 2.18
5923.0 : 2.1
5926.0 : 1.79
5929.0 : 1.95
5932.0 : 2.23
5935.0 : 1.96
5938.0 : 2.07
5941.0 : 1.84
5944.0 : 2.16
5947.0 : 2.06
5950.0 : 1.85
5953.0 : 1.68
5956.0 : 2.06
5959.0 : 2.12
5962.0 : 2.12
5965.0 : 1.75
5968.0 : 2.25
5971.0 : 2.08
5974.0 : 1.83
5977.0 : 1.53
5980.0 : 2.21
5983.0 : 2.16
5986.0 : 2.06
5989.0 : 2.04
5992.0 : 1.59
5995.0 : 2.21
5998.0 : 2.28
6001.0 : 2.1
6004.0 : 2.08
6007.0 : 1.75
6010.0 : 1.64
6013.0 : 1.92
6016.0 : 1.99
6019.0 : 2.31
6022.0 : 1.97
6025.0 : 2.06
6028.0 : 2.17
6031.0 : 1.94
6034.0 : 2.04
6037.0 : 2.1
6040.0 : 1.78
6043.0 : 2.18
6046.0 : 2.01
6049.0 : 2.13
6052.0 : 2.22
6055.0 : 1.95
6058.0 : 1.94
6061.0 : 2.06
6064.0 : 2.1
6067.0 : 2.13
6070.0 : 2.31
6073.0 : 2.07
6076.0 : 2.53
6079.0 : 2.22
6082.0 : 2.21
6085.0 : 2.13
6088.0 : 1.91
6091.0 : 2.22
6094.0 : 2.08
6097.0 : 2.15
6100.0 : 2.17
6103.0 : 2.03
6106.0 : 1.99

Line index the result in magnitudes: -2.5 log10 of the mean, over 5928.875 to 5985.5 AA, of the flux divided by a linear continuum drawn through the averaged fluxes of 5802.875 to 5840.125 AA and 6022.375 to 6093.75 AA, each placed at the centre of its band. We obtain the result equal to 0.068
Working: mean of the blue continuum 2.16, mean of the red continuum 2.1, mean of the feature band 2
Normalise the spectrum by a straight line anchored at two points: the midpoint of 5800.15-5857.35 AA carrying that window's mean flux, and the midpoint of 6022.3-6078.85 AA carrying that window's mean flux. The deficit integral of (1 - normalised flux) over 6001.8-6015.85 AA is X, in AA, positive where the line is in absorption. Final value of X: 1.5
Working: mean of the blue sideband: 2.13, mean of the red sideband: 2.1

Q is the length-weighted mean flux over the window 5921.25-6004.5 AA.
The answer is 2.01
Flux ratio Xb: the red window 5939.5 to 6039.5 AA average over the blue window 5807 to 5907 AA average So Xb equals 1.0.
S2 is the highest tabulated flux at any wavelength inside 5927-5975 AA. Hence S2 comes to 2.25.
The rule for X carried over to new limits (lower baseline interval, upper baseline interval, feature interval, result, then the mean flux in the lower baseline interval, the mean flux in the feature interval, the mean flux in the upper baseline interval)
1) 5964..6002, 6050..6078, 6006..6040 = 1.5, 2.01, 1.98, 2.15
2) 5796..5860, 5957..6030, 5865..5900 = 2.3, 2.13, 1.95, 2.01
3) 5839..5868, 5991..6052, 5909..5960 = 1.6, 2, 1.95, 2.02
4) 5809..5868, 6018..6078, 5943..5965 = 1.2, 2.11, 1.99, 2.1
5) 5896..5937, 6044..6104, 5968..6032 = 1.7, 1.97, 2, 2.13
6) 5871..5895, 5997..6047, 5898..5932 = 0.5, 1.97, 1.95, 2.02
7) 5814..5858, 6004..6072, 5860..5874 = 2.0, 2.17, 1.84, 2.03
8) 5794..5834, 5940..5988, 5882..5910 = 0.4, 2.12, 2.02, 1.99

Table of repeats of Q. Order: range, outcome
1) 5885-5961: 1.97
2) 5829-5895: 2.04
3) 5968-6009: 2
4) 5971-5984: 1.94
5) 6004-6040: 1.99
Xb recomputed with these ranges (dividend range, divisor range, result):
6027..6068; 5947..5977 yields 1.05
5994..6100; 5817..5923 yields 1.03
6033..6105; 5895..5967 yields 1.07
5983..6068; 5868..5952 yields 1.03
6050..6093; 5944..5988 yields 1.08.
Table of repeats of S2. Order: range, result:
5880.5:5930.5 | 2.18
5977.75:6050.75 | 2.31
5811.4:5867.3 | 2.67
